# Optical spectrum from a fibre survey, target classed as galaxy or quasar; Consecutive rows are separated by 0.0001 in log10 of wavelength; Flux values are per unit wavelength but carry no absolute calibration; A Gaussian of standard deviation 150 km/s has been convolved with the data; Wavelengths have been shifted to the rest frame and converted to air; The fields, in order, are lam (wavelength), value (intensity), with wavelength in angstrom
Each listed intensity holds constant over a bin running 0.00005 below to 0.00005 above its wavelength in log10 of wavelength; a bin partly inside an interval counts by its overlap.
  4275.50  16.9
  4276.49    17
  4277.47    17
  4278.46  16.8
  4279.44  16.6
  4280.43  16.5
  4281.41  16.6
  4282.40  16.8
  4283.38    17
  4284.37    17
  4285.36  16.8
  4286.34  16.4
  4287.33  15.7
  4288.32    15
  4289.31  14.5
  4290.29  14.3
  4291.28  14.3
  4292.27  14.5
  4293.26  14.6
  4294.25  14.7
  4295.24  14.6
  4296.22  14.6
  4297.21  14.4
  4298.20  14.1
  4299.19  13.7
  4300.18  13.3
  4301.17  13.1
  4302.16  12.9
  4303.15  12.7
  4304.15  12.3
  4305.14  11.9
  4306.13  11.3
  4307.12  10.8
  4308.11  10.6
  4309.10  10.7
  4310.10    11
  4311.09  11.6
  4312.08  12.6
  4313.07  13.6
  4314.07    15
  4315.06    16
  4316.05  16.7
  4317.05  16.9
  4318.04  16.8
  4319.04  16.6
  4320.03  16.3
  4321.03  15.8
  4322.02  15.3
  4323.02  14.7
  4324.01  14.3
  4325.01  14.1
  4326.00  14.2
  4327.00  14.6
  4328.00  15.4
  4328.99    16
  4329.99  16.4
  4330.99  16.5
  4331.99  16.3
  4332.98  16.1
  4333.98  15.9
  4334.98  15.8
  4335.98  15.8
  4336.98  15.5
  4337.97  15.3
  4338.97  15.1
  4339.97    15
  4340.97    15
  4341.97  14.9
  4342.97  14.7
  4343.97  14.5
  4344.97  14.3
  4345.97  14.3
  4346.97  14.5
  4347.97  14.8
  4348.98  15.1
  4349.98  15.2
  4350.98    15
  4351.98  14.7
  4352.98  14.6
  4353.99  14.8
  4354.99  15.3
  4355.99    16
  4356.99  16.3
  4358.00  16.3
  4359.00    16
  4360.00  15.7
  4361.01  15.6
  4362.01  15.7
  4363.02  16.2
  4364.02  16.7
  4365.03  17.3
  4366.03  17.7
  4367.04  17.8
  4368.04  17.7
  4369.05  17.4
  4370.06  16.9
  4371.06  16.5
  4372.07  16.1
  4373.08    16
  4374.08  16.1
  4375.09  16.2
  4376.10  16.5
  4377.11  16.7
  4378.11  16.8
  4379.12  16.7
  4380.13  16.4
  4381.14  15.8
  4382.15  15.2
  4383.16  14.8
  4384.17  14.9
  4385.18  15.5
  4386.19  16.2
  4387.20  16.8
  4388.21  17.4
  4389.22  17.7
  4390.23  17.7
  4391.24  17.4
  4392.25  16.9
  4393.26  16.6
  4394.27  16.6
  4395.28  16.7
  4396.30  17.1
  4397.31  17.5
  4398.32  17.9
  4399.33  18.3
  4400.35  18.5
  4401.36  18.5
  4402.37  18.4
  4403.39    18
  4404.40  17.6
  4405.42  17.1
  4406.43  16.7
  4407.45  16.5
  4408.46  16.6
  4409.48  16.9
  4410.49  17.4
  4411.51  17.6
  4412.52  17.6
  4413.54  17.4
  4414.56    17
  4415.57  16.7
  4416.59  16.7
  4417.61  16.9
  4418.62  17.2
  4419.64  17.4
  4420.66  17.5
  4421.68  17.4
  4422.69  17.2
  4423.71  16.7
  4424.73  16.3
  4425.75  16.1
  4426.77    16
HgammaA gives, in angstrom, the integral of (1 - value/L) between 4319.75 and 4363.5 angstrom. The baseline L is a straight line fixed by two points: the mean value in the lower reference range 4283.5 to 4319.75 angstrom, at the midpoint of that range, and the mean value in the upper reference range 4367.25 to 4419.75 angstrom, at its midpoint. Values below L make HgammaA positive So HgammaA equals 0.0 angstrom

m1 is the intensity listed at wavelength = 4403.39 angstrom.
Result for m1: 18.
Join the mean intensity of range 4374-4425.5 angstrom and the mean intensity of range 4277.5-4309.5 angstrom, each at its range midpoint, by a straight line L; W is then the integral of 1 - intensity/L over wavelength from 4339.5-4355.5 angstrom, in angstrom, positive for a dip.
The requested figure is 0.9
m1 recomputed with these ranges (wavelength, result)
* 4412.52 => 17.6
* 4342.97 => 14.7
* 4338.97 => 15.1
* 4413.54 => 17.4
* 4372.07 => 16.1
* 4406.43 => 16.7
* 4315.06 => 16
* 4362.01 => 15.7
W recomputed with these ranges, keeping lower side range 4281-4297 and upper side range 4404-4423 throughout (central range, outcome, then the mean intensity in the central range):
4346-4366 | 0.9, 15.6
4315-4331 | 0.3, 15.6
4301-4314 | 3.1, 12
